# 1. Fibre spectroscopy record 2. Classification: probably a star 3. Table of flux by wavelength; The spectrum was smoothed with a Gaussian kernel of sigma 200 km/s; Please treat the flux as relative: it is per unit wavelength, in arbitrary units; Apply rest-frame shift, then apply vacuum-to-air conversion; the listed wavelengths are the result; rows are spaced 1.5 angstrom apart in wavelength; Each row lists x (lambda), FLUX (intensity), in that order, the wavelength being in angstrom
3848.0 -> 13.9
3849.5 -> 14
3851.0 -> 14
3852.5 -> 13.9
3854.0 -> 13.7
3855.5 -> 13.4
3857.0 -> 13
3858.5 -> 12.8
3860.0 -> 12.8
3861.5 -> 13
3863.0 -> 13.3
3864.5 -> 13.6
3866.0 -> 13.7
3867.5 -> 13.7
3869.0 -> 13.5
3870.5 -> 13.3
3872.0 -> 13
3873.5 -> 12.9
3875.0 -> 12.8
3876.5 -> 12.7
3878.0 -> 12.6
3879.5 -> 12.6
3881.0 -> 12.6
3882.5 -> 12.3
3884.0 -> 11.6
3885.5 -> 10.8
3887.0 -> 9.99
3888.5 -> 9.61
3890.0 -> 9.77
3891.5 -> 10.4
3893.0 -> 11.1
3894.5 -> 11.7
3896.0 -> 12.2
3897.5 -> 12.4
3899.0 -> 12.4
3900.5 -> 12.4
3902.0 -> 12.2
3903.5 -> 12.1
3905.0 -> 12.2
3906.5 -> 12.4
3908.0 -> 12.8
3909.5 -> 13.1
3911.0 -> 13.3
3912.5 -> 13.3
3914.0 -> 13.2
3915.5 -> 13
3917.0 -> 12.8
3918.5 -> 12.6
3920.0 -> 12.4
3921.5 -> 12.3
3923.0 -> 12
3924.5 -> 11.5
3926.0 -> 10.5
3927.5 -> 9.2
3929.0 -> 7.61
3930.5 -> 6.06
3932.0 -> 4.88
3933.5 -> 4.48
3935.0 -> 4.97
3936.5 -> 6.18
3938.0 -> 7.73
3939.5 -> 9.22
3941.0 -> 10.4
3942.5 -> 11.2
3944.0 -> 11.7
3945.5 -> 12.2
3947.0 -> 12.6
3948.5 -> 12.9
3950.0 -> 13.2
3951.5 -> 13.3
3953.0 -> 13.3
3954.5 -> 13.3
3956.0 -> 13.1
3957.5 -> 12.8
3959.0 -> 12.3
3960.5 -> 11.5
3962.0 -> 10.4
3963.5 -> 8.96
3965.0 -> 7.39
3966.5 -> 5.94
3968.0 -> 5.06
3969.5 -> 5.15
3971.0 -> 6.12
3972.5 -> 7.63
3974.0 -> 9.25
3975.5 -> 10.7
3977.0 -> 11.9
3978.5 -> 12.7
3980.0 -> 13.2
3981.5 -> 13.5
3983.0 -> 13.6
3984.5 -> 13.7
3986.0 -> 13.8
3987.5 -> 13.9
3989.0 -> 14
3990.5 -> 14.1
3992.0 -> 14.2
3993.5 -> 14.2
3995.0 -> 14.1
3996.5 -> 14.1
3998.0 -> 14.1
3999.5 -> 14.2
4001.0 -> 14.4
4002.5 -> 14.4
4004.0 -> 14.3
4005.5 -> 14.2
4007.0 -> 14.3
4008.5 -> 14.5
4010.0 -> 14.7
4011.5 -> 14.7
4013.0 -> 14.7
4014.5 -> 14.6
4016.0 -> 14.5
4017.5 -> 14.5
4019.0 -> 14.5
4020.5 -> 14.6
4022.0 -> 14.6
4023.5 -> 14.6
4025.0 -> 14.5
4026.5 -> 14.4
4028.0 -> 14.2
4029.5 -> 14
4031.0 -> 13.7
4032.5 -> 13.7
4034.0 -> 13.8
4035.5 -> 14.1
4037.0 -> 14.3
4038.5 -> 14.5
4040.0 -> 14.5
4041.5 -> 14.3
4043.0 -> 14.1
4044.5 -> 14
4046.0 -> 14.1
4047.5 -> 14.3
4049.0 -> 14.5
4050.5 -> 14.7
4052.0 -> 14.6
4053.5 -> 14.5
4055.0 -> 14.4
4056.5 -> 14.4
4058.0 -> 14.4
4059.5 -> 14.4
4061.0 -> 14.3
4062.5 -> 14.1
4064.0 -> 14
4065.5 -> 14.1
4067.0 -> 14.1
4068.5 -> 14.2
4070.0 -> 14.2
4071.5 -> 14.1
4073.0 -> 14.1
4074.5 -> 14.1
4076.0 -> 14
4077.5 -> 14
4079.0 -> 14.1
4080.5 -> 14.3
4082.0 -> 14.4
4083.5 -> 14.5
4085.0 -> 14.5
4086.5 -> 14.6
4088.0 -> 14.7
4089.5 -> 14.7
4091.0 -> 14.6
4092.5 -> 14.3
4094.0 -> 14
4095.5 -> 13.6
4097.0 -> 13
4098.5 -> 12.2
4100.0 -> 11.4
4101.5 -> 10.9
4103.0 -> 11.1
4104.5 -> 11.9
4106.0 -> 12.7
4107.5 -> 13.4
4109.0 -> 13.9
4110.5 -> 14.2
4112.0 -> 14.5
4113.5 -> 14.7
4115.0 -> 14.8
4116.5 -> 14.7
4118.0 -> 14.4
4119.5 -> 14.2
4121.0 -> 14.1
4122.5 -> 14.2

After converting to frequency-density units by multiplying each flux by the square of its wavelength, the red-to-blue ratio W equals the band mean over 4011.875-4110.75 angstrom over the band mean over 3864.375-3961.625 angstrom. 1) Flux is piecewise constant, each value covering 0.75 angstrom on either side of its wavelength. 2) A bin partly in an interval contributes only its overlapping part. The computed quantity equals 1.31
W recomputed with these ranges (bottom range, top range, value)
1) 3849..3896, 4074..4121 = 1.23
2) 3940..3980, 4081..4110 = 1.35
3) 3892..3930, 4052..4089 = 1.29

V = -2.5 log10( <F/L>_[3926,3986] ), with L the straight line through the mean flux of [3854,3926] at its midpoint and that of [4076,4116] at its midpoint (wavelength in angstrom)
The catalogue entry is 0.27 mag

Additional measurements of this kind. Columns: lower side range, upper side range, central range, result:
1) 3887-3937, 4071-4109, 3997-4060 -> -0.14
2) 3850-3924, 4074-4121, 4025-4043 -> -0.06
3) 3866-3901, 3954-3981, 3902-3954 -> 0.00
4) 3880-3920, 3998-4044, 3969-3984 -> 0.27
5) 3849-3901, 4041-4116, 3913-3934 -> 0.24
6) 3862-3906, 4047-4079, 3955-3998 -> 0.17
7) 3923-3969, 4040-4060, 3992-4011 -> -0.17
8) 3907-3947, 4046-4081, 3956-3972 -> 0.29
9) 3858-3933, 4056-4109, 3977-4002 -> -0.08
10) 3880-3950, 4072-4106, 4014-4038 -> -0.13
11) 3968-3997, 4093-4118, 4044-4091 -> -0.12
